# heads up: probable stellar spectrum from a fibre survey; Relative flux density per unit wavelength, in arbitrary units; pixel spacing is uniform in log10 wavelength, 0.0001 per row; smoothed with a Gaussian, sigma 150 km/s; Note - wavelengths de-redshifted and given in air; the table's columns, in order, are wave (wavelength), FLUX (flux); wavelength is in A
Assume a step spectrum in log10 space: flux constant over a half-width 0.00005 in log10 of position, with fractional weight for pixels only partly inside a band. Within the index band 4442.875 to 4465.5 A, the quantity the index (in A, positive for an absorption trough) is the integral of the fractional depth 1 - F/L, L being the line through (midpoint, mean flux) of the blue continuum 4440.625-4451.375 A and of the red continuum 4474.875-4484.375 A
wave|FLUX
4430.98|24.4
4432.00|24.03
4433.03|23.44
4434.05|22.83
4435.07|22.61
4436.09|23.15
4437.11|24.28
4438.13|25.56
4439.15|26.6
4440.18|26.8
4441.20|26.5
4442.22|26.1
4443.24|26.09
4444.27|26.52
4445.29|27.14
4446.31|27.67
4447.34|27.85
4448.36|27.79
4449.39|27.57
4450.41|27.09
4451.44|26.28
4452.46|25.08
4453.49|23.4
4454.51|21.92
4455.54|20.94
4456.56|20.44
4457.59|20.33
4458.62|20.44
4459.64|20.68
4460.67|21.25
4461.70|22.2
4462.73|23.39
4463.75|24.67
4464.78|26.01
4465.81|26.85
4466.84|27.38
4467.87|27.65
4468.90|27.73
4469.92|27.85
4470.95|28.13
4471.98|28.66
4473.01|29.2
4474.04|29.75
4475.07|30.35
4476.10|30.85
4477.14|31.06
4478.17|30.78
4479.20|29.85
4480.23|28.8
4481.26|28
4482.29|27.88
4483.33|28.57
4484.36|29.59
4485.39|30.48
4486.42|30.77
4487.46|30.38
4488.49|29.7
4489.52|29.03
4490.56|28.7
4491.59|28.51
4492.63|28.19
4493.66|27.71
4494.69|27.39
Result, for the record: 2.7 A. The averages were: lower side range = 27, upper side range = 29.5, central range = 24.3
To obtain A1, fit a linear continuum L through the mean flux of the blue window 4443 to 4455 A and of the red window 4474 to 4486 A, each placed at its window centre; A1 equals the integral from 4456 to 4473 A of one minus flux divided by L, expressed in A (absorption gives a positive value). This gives 2.0 A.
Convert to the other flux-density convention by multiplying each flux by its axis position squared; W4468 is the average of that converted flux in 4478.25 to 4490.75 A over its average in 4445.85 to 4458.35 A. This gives 1.2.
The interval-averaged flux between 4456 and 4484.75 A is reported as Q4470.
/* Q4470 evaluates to 26.7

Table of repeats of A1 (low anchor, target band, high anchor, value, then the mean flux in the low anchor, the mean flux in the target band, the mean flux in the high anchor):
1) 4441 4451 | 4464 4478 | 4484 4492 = 0.0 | 27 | 28.5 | 29.7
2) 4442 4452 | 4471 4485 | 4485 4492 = -0.2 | 27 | 29.4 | 29.7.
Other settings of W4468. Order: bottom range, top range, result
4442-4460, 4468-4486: 1.20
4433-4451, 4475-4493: 1.16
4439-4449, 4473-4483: 1.12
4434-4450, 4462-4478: 1.09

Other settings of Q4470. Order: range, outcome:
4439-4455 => 26.3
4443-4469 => 24.7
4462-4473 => 26.9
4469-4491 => 29.4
